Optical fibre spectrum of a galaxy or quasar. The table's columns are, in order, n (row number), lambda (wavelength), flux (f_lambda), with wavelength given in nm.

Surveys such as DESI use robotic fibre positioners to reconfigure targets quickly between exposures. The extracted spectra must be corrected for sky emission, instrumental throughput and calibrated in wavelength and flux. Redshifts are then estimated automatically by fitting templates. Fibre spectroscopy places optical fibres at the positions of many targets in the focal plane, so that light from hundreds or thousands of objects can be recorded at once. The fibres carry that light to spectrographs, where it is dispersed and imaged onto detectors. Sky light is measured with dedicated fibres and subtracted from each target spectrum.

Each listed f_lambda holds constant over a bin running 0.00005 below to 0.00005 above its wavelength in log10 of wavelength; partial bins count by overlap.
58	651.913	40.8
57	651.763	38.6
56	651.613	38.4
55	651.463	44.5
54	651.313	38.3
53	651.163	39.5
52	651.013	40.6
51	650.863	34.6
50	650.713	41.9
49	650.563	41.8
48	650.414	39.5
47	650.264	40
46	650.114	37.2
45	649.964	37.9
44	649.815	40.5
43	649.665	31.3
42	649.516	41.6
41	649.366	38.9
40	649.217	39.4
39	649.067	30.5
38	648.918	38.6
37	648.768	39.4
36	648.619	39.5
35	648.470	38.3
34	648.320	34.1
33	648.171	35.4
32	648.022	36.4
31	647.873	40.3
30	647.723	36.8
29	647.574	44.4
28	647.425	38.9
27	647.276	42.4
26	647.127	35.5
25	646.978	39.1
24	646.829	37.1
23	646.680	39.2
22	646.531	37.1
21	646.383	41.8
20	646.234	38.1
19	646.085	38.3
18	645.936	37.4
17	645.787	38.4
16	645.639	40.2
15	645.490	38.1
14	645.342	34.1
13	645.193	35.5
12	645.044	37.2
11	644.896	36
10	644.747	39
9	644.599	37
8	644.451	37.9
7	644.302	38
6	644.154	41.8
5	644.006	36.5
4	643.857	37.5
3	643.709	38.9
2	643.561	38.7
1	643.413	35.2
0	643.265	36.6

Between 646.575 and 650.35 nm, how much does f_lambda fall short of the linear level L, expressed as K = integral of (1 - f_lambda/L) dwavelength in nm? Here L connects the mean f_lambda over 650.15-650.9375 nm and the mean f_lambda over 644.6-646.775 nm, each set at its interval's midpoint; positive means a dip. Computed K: 0.06 nm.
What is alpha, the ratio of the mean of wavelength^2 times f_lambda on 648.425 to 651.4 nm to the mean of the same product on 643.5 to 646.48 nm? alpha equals 1.03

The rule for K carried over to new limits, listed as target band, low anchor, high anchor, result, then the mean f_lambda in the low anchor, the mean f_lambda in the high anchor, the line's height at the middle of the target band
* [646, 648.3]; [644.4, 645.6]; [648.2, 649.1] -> -0.10 nm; 36.9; 37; 36.9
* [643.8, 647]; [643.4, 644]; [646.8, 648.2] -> 0.02 nm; 37.7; 38.8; 38.2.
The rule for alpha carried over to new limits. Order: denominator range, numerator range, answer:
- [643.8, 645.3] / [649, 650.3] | 1.01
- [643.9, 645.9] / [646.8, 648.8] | 1.03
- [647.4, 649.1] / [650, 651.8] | 1.05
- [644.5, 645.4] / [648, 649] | 1.03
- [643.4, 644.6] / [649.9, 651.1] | 1.05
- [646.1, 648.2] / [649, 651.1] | 1.00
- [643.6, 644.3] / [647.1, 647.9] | 1.04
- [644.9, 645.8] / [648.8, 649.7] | 1.01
